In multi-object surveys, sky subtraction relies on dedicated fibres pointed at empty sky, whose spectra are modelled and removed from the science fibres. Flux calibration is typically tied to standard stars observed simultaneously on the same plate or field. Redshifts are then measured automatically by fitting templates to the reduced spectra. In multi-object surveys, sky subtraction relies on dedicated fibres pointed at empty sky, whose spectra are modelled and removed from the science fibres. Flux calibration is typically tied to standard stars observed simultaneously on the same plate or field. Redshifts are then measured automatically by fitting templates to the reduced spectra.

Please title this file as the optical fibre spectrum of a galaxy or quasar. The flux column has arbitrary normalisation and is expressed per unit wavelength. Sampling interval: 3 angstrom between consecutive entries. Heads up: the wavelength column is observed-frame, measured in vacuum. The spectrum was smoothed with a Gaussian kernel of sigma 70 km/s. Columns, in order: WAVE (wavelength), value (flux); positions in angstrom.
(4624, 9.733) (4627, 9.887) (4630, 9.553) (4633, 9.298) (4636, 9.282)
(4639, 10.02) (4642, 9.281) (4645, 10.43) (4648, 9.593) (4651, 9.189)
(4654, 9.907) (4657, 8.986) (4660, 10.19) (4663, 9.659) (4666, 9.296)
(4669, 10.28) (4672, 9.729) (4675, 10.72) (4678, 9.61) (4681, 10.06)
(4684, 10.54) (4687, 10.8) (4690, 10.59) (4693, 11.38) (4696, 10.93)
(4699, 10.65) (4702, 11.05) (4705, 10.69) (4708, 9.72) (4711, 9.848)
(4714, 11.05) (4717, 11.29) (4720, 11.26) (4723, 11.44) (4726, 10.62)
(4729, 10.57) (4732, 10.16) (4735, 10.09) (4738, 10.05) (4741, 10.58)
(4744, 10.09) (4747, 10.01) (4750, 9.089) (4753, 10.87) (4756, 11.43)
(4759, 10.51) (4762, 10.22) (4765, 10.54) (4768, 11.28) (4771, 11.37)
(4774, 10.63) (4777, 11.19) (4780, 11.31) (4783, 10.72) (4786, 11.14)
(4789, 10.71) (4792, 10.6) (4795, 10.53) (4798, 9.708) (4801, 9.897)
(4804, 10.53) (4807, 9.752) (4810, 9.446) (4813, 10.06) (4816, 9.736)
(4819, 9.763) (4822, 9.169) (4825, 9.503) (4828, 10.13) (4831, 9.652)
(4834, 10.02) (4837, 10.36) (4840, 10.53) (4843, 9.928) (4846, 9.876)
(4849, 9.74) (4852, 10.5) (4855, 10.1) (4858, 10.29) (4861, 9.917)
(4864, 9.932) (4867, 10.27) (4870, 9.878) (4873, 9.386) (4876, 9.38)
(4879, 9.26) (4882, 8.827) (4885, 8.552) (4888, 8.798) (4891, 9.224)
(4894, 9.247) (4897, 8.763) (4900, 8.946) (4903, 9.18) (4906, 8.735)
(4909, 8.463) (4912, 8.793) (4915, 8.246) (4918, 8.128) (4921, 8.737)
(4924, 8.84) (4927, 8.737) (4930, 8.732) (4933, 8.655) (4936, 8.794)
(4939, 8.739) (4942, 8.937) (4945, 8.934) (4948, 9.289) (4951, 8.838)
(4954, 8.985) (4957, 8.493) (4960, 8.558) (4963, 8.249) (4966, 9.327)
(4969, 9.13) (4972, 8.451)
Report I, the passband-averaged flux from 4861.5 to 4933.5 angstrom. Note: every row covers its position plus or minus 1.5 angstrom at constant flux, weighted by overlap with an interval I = 9.01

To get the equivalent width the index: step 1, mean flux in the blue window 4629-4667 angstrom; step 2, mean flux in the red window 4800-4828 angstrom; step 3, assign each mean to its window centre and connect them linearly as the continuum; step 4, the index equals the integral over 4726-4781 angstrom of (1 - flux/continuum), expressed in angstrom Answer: -4.7 angstrom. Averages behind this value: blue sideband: 9.6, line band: 10.5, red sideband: 9.78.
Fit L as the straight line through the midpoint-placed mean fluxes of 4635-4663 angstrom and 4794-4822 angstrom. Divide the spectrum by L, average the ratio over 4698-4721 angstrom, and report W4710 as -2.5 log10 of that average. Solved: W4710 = -0.10 mag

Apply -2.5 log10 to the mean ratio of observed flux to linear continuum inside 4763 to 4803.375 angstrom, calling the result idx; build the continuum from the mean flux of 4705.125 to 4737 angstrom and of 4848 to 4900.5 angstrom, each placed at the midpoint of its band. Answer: -0.06 mag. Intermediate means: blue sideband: 10.6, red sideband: 9.51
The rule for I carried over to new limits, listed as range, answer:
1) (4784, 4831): 10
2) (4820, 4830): 9.61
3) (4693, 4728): 10.8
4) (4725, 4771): 10.4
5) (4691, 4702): 11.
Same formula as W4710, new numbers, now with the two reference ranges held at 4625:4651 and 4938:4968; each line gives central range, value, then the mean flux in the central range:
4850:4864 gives -0.121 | 10.2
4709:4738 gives -0.133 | 10.7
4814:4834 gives -0.061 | 9.7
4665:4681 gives -0.045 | 9.96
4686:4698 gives -0.151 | 10.9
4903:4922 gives 0.047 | 8.56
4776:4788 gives -0.192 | 11.1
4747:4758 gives -0.116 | 10.4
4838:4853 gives -0.113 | 10.1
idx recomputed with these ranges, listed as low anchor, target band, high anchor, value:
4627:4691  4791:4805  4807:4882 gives -0.042 mag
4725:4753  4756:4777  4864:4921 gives -0.091 mag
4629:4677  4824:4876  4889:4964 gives -0.109 mag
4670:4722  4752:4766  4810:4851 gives -0.048 mag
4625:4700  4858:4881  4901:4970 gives -0.078 mag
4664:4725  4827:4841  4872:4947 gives -0.076 mag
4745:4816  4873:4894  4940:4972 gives 0.056 mag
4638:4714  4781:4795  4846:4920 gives -0.117 mag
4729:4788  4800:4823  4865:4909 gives 0.022 mag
